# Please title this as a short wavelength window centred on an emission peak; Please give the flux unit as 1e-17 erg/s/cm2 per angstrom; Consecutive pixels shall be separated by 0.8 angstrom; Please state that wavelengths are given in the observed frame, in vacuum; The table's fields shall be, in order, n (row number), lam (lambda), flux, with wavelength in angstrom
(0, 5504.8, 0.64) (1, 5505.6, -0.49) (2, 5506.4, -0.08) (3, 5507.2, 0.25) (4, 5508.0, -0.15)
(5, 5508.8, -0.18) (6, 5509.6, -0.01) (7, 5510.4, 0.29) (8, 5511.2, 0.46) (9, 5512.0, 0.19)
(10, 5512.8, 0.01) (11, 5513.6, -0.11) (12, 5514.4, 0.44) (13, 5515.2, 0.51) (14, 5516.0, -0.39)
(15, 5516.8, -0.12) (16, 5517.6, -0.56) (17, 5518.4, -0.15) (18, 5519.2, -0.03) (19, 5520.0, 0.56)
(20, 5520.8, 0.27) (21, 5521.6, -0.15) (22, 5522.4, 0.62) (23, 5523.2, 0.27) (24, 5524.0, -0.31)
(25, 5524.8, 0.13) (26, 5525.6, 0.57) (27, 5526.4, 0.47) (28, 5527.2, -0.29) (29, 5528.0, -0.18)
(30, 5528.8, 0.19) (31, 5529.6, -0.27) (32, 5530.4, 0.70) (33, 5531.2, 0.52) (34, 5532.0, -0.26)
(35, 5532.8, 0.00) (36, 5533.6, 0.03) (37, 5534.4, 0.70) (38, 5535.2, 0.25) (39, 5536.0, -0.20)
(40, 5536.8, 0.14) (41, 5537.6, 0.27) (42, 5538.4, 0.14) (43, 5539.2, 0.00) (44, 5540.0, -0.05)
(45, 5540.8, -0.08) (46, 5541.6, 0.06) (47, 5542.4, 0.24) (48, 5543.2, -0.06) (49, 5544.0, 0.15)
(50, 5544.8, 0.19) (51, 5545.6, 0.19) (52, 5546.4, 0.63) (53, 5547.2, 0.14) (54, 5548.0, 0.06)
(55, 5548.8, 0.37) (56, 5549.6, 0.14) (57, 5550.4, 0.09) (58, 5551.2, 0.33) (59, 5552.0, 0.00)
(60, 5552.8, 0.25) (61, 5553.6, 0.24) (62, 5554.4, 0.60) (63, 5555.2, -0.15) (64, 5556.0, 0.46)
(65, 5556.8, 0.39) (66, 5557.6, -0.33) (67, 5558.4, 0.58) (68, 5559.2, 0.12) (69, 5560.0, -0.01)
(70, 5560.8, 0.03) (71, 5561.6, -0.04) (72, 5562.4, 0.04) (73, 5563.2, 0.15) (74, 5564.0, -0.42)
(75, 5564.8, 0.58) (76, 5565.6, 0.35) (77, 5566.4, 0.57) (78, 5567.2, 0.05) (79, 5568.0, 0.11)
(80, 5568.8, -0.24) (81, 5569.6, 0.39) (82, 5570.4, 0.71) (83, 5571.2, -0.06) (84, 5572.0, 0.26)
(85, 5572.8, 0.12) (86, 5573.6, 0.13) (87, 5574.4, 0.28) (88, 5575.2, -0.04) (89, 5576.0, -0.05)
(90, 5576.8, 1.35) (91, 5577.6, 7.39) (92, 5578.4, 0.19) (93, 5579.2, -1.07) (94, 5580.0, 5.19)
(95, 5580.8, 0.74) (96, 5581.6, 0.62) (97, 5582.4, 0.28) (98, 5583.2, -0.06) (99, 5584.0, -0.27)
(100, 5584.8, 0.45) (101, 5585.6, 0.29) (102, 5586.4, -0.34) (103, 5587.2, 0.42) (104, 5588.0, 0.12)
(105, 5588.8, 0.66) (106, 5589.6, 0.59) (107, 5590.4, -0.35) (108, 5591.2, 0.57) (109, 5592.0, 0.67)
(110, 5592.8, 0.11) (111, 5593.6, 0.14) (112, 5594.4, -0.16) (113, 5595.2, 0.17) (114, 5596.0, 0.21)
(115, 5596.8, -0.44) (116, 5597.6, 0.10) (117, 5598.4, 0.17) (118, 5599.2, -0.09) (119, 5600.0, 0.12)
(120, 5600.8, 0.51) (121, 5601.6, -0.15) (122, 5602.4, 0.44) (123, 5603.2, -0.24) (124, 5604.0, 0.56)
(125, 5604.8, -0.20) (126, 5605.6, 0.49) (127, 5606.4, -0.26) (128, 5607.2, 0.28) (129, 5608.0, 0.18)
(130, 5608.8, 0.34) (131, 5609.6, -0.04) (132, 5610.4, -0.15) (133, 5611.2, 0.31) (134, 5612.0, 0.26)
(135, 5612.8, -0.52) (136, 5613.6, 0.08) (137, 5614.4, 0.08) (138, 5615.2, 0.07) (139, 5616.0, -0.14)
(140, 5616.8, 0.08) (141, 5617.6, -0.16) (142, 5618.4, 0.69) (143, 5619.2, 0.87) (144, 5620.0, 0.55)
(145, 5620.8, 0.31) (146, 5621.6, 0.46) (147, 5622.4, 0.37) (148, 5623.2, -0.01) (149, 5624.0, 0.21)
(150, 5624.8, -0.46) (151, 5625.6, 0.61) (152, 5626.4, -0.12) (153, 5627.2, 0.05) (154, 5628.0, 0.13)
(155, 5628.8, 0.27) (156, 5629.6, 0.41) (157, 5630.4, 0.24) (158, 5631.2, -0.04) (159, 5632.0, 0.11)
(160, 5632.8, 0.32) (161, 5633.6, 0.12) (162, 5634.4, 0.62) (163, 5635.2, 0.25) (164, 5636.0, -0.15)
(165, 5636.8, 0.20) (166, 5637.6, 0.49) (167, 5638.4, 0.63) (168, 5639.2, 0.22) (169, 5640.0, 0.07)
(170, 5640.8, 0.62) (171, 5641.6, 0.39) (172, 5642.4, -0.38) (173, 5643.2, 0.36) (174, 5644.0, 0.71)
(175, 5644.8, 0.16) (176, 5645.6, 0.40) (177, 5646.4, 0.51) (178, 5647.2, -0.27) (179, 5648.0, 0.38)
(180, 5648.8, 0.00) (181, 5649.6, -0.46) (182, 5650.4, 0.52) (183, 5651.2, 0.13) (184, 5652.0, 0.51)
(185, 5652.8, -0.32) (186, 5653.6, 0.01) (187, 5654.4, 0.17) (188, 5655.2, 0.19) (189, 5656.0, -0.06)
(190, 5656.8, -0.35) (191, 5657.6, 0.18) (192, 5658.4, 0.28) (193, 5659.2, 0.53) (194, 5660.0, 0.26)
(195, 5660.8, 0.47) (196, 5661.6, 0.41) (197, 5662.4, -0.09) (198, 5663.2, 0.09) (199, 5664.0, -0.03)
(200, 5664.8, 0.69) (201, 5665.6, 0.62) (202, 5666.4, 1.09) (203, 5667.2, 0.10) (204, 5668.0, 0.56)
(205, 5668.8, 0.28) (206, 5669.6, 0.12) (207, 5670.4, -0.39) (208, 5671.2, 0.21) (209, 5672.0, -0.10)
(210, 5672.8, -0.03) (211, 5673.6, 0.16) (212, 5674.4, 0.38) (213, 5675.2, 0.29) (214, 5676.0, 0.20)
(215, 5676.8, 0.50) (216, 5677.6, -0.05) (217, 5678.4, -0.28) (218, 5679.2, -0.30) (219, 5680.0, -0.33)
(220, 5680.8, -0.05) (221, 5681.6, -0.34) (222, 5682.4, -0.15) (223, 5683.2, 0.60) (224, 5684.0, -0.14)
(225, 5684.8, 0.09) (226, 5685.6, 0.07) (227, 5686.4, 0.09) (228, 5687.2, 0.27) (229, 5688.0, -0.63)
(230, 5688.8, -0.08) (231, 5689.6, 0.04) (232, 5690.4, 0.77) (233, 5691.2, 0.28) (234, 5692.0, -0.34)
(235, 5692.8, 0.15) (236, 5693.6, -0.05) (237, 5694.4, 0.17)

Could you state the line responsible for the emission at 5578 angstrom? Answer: Mg II 2798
